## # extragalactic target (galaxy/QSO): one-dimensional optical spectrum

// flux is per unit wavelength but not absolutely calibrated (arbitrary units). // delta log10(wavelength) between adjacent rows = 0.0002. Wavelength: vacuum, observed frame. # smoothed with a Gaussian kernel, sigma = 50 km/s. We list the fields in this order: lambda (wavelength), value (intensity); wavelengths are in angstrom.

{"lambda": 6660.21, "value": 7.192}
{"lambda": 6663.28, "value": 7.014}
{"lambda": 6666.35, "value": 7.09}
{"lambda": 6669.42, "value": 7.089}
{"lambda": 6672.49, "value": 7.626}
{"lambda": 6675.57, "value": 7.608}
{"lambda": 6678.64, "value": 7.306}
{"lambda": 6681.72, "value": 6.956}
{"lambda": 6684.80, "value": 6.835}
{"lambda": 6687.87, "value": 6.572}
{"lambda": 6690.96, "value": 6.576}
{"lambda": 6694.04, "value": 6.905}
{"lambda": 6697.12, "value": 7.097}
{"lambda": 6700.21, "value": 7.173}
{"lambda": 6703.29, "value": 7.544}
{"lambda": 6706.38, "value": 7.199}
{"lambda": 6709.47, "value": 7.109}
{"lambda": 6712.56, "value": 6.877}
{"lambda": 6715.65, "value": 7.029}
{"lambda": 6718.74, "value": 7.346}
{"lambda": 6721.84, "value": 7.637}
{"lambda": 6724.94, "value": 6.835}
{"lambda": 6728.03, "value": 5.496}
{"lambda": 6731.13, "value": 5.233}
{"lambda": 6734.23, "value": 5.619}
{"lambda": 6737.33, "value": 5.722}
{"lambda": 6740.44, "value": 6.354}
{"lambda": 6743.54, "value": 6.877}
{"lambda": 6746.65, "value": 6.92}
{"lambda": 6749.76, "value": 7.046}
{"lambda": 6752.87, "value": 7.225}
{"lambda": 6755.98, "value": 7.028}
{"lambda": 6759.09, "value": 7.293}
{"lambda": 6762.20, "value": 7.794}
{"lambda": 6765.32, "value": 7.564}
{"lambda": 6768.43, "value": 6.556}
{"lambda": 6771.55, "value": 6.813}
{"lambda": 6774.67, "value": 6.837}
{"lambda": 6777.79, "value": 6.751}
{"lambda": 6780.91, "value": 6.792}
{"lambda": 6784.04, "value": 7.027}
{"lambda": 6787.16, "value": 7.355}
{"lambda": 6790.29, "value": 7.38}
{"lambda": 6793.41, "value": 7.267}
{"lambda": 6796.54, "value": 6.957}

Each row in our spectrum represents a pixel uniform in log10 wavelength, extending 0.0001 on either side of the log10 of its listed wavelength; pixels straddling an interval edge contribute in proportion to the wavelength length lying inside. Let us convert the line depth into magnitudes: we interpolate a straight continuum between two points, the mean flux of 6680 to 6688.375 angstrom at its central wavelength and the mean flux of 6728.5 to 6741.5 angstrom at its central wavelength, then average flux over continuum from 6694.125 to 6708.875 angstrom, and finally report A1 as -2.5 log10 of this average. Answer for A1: -0.12 mag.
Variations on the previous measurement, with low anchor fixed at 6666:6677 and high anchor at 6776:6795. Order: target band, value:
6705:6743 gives 0.11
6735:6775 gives 0.04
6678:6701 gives 0.07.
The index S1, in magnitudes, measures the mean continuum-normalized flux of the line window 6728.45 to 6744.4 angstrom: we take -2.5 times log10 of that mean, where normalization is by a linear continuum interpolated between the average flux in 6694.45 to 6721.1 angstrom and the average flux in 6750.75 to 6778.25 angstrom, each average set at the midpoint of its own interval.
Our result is 0.21 mag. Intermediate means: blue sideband 7.18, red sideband 7.11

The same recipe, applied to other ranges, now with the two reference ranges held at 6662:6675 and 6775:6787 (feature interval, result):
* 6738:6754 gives 0.032 mag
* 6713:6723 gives -0.027 mag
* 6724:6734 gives 0.220 mag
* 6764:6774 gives -0.001 mag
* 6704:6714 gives 0.003 mag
